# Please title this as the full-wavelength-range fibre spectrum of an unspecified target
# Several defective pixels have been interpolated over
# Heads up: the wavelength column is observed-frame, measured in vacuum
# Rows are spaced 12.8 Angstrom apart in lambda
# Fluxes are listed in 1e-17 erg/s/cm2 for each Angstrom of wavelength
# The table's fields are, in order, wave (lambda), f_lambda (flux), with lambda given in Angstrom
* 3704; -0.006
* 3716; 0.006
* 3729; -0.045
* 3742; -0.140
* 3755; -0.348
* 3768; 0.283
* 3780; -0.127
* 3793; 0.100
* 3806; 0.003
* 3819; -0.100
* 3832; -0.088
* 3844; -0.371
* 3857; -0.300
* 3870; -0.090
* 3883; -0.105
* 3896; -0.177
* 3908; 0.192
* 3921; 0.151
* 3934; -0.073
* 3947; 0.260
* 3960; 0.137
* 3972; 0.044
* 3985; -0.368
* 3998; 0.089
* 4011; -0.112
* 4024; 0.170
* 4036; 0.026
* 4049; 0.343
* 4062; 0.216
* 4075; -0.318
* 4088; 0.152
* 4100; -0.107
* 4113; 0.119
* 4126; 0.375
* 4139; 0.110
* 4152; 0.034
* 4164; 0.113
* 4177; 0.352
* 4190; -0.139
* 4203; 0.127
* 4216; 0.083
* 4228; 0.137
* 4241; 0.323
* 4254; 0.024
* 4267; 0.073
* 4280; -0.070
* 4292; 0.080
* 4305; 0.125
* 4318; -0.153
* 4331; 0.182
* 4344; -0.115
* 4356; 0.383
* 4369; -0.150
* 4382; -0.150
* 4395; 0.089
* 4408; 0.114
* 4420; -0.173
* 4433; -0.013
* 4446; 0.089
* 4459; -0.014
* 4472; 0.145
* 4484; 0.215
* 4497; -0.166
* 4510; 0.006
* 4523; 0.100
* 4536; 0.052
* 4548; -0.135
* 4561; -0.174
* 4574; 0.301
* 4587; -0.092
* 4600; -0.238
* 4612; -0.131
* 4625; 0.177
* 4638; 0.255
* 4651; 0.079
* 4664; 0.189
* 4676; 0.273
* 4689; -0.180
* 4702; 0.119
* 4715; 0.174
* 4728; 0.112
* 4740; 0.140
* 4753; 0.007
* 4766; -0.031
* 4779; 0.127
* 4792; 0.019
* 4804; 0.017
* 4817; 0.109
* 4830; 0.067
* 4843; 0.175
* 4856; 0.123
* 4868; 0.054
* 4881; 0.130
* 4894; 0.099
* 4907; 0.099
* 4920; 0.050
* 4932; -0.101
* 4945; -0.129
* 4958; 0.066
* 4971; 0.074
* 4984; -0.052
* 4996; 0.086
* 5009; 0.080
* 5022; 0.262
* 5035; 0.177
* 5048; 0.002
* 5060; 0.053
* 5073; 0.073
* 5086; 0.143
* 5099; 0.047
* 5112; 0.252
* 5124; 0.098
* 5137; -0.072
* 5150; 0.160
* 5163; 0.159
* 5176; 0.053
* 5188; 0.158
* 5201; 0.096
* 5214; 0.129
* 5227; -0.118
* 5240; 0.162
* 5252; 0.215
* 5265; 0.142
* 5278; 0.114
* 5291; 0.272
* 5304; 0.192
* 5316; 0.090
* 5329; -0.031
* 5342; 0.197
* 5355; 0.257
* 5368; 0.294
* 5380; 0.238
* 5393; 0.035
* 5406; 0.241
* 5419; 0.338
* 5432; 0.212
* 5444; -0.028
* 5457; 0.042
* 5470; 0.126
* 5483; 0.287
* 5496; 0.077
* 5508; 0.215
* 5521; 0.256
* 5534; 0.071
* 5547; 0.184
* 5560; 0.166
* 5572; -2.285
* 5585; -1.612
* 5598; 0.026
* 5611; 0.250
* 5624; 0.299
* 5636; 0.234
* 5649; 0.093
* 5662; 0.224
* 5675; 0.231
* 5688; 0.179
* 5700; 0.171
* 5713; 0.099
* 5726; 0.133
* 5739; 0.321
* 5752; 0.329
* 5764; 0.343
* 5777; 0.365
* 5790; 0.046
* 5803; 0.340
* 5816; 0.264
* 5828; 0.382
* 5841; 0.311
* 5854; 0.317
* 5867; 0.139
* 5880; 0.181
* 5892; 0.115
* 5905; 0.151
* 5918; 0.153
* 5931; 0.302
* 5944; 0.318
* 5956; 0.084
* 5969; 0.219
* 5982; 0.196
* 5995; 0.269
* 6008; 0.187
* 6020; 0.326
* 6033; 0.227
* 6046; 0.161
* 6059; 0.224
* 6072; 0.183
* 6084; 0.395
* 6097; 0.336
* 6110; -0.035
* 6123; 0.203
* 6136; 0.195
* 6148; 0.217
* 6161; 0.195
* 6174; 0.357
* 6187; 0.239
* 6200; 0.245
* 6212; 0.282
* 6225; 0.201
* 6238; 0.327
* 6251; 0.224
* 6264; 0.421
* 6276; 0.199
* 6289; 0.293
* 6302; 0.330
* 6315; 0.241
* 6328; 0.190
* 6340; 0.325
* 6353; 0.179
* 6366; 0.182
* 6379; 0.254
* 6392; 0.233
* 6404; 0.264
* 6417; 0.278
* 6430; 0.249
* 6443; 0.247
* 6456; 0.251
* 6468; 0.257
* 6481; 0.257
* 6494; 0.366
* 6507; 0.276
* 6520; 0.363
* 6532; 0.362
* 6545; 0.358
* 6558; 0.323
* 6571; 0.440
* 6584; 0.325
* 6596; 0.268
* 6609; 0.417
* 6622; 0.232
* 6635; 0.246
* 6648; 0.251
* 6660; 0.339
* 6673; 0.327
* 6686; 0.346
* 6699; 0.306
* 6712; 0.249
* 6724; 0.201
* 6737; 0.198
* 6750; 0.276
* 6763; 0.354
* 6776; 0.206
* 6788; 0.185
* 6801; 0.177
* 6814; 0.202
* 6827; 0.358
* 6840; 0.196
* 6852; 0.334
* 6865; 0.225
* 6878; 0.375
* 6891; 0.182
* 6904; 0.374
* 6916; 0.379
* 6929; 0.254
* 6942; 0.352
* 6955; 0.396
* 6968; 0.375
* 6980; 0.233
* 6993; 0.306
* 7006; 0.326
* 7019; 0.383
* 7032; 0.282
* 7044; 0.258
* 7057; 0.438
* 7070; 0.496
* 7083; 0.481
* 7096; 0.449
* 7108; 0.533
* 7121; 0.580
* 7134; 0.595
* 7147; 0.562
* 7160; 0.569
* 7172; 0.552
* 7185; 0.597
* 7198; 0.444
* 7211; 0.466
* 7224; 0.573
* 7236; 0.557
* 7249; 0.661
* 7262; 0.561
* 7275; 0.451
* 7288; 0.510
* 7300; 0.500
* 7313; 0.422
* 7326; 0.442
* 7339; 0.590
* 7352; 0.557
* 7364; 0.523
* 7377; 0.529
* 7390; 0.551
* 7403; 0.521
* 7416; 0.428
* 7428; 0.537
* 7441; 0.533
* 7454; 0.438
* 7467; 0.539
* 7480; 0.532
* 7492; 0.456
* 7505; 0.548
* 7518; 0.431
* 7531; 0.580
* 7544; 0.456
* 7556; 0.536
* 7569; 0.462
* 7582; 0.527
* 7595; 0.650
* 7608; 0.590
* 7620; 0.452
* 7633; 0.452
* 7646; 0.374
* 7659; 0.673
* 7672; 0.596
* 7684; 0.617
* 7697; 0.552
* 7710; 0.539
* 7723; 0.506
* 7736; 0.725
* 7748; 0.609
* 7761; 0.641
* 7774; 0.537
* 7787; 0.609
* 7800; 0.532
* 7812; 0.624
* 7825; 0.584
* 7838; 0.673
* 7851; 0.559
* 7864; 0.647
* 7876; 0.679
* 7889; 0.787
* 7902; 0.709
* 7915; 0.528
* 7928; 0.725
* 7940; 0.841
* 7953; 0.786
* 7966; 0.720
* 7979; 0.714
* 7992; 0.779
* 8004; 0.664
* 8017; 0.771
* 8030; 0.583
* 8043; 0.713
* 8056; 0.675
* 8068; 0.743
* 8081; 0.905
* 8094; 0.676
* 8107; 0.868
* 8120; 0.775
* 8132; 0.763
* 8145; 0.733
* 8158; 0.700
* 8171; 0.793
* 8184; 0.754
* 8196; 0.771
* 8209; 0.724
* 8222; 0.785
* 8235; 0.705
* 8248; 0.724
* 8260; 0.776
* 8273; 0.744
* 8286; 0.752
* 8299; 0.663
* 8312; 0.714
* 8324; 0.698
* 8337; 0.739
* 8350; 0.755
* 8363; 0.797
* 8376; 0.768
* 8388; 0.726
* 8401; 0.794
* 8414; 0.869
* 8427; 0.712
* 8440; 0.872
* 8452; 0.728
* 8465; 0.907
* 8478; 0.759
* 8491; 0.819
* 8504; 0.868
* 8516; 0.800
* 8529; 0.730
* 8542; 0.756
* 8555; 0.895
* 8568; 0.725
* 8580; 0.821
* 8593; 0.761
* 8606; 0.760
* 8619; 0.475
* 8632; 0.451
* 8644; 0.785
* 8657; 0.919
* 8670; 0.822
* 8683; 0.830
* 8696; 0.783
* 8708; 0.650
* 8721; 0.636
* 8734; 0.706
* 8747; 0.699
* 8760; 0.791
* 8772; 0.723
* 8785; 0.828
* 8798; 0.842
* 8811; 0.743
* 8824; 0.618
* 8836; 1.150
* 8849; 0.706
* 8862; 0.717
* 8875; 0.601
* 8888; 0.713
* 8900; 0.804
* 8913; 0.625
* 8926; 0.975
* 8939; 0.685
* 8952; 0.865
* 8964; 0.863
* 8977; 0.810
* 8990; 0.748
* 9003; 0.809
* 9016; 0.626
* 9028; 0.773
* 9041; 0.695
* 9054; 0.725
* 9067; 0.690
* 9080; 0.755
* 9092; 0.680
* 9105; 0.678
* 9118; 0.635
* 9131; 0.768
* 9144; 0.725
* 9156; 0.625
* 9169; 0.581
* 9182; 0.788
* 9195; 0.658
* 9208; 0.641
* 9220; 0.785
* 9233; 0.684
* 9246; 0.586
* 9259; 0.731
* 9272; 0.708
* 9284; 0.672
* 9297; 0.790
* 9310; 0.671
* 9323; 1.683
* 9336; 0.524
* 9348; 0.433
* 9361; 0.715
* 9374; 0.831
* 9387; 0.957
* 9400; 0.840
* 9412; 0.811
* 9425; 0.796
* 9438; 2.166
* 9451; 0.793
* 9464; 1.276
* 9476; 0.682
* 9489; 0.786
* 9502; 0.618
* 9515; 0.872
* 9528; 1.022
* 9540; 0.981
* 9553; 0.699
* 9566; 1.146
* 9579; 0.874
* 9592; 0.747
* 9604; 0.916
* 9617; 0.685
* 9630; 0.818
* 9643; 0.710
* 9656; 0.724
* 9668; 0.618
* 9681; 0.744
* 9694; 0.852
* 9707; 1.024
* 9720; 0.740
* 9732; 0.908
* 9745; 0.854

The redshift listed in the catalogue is 0.774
